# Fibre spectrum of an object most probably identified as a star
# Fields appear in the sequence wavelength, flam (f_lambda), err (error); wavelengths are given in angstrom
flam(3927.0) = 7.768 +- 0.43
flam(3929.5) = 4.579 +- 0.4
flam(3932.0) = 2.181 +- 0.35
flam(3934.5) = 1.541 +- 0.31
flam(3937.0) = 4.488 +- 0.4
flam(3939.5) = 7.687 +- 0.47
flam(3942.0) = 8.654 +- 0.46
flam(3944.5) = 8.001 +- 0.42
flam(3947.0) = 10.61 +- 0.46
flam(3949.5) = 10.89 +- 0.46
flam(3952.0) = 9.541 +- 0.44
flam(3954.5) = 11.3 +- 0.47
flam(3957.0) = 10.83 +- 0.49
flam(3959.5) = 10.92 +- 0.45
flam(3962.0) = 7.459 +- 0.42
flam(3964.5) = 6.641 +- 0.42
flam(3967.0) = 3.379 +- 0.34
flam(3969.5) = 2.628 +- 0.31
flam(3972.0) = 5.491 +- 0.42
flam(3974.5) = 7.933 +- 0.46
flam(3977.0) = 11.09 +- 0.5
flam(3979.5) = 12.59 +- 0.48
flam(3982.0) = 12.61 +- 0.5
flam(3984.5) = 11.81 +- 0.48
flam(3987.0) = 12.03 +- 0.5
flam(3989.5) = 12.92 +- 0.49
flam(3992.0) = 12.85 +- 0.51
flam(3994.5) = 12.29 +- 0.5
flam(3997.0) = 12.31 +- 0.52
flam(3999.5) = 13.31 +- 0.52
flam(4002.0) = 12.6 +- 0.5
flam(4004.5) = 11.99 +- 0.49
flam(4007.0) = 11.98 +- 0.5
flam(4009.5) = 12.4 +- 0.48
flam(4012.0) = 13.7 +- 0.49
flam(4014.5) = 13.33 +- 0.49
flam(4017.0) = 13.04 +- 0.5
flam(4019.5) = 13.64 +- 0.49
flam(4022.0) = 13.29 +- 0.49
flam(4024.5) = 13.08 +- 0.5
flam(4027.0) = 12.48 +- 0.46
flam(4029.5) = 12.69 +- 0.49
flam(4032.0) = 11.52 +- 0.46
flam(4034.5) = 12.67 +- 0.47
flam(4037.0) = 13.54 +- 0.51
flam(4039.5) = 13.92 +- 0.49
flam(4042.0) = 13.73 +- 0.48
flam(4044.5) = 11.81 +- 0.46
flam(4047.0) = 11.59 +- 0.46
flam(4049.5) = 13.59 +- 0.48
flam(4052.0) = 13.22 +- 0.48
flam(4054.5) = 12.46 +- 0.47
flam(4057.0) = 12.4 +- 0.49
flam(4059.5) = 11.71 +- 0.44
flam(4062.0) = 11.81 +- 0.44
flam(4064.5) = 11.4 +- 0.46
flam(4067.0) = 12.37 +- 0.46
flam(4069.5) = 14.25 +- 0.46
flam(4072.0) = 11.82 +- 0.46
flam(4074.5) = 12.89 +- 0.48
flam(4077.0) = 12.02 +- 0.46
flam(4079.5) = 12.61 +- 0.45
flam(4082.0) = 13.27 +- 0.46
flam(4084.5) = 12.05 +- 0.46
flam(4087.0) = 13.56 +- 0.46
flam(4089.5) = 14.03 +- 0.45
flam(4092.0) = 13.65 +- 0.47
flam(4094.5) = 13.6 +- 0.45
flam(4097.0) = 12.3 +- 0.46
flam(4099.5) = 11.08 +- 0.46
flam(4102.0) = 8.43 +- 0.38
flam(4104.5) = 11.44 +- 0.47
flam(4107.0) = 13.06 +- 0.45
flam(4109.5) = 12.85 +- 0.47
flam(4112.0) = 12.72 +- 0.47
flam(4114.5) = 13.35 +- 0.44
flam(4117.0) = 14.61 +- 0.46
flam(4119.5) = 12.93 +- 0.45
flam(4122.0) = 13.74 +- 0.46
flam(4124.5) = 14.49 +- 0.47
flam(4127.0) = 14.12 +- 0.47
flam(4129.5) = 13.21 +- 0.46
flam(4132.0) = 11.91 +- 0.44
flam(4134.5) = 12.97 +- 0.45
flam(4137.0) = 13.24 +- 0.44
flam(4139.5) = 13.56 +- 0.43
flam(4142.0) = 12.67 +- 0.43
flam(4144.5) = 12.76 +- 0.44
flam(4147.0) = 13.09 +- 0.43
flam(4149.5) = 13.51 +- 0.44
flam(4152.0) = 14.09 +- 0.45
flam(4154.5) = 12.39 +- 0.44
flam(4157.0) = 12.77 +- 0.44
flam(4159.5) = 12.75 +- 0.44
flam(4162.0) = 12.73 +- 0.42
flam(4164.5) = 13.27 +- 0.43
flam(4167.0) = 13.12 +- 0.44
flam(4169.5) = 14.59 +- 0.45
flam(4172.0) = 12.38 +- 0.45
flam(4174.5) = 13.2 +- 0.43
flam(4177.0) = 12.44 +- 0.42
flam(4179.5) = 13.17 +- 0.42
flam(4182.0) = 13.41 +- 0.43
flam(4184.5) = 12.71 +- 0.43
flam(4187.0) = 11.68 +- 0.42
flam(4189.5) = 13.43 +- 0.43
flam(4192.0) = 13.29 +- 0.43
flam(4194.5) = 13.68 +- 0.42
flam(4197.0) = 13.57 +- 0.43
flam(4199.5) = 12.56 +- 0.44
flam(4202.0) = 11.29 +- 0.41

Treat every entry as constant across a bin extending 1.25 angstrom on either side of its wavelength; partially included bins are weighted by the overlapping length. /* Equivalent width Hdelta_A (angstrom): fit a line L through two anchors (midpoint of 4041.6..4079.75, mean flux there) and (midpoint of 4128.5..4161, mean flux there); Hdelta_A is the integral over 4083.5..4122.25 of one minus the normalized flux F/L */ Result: 0.09 angstrom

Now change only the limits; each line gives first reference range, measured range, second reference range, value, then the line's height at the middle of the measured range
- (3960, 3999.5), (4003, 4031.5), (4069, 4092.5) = -5.0 angstrom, 10.9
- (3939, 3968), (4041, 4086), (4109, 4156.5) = -3.6 angstrom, 11.6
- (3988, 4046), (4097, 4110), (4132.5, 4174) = 1.6 angstrom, 13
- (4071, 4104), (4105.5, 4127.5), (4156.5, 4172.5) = -1.4 angstrom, 12.7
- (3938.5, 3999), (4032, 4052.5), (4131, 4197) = -3.6 angstrom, 11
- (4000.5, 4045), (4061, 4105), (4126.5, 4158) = 2.0 angstrom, 13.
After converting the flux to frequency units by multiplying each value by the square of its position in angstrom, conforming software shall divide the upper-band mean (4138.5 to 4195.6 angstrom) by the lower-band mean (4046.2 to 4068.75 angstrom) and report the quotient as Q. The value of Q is 1.1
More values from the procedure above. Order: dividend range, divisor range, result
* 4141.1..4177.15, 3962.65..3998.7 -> 1.46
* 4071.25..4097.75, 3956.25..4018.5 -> 1.26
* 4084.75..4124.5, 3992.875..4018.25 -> 1.06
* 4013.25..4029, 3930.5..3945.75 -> 2.53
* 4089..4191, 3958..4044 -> 1.21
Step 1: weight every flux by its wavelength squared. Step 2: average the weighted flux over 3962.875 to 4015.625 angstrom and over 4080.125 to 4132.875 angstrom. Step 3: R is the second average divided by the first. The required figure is 1.27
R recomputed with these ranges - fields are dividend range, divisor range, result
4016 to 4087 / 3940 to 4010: 1.29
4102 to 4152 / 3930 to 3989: 1.71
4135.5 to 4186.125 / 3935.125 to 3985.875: 1.67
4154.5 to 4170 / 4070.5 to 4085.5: 1.09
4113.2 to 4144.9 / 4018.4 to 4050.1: 1.09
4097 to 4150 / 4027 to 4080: 1.06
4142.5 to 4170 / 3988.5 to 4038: 1.10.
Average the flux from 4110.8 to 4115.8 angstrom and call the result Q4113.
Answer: 13.1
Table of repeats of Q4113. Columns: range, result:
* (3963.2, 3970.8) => 4.25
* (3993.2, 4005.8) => 12.5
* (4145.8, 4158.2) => 13.2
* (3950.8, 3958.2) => 10.6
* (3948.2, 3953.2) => 10.2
